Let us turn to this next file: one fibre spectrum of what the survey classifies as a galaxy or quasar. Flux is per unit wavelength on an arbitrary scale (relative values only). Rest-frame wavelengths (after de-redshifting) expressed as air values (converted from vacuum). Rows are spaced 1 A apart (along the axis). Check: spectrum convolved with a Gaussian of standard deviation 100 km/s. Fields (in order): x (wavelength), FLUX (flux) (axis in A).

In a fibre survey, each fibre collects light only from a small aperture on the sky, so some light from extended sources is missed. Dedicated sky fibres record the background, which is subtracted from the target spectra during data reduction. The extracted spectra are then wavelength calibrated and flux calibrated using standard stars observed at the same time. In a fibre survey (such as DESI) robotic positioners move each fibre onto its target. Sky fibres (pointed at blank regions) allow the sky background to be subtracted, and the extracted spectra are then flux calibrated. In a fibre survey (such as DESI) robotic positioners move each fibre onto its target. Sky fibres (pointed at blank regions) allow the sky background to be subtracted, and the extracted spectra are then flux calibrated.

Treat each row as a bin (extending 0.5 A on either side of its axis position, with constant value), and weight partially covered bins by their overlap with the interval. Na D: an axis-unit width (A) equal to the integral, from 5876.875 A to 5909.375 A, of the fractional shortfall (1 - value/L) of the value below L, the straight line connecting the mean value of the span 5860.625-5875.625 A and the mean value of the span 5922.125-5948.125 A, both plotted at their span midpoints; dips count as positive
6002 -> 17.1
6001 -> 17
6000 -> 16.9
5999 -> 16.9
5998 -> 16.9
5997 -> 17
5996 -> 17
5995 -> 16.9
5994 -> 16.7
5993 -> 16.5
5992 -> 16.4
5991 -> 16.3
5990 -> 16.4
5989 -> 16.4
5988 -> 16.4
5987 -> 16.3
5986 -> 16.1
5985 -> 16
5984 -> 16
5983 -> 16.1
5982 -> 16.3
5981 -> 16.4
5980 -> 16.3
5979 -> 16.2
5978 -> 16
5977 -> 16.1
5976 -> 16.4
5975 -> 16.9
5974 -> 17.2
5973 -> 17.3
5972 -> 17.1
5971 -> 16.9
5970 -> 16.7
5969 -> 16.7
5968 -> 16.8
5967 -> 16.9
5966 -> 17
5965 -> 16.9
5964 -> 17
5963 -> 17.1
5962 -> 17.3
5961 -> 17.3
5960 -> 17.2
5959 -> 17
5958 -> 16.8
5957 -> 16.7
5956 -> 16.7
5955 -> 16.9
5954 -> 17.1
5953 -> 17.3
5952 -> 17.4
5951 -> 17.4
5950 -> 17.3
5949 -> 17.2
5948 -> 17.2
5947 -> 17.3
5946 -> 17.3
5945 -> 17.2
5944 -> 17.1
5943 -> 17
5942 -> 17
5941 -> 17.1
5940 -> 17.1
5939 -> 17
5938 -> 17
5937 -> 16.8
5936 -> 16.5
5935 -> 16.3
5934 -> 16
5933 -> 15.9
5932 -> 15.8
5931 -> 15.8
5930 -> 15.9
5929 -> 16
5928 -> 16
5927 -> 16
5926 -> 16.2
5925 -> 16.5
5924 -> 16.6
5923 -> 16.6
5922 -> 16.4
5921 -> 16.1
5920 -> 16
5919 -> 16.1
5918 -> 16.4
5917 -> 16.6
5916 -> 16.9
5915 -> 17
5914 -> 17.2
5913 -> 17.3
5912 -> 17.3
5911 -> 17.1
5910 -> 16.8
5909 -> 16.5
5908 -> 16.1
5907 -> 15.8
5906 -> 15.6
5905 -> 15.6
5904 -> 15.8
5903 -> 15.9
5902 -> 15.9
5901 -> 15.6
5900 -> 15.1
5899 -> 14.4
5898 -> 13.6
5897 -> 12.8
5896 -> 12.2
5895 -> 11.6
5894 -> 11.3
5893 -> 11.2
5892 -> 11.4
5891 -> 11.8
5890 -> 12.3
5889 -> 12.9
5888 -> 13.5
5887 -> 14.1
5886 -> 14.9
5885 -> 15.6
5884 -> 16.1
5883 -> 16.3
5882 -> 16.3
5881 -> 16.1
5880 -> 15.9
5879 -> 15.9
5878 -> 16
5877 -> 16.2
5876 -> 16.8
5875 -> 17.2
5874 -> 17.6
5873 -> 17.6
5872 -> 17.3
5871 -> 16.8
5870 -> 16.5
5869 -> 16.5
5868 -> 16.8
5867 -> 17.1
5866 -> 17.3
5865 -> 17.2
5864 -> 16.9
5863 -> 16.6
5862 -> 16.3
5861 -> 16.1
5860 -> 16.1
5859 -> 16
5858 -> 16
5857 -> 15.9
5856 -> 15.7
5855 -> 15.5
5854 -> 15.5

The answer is 4.4 A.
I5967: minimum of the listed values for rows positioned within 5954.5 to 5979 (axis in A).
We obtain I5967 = 16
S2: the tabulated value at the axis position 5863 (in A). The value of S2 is 16.6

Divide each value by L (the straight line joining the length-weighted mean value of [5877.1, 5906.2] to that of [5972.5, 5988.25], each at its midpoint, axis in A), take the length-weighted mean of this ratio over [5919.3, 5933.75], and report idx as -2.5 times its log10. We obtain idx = -0.07 mag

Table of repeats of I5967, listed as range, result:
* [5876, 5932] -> 11.2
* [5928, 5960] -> 15.8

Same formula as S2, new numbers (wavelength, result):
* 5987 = 16.3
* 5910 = 16.8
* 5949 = 17.2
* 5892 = 11.4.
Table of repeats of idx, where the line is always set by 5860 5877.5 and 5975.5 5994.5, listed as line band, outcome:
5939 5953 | -0.05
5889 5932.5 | 0.09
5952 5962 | -0.04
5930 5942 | 0.00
